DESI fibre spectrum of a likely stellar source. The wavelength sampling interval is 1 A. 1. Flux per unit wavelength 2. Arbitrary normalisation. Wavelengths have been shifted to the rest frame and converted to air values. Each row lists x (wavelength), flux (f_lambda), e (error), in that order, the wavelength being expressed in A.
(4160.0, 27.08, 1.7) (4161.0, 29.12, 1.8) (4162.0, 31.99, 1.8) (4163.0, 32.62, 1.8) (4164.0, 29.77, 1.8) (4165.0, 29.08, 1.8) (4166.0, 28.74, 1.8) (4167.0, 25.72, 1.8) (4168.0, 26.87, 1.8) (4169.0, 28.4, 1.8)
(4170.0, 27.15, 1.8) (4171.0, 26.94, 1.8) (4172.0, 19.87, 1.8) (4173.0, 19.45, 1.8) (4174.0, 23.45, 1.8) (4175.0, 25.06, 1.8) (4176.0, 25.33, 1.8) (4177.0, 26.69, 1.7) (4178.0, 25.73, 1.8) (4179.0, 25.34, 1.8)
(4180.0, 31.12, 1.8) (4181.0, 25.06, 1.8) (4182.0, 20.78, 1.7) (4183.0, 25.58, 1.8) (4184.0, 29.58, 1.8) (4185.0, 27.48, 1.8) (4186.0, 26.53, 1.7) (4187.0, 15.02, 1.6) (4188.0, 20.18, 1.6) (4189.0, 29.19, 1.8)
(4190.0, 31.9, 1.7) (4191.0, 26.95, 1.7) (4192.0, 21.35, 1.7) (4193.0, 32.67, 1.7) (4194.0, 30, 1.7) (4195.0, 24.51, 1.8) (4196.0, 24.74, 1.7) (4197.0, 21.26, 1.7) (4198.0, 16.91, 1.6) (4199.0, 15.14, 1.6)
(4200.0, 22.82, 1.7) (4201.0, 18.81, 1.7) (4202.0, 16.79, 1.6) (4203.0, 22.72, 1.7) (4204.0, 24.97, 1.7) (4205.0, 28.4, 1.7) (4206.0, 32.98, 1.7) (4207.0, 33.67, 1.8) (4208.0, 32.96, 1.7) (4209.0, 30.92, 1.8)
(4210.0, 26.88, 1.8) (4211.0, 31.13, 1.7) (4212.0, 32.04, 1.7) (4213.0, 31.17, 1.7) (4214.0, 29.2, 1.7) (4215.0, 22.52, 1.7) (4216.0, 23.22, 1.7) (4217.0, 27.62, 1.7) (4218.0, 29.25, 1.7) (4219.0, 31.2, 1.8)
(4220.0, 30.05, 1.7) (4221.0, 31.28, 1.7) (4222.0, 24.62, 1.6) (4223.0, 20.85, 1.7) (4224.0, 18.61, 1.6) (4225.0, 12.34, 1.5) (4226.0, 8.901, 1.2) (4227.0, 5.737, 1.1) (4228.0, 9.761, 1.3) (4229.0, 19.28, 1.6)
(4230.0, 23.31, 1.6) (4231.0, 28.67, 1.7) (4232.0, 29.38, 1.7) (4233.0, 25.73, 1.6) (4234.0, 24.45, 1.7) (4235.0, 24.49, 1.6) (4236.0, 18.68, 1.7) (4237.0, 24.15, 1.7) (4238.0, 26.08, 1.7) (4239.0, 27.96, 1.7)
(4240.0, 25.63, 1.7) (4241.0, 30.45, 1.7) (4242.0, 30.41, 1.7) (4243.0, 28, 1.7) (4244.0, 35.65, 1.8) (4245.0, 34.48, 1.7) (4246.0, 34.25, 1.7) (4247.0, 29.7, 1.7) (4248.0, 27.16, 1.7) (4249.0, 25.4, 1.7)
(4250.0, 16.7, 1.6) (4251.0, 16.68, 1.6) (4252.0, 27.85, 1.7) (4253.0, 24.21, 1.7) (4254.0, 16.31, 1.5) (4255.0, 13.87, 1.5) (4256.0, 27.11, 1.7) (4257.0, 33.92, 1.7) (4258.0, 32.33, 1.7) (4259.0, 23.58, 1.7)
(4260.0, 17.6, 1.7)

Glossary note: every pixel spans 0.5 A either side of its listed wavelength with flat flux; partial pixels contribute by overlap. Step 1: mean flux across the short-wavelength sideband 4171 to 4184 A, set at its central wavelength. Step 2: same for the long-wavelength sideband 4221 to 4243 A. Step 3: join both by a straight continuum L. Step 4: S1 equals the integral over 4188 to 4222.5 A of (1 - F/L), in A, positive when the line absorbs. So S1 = -4.8 A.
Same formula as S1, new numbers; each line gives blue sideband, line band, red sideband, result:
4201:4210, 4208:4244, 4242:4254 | 2.9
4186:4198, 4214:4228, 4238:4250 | 2.8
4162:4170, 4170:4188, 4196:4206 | 1.1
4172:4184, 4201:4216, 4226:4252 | -1.9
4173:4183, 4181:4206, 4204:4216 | 2.9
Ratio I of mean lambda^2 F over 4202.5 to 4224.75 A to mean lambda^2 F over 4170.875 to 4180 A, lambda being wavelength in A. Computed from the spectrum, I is 1.16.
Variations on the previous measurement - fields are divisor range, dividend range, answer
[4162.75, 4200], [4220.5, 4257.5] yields 0.97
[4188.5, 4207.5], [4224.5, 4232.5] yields 0.70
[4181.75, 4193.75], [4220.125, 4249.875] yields 0.96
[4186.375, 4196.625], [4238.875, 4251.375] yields 1.12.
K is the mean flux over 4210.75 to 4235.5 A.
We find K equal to 23.7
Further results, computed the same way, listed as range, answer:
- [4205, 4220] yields 29.6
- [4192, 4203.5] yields 22.4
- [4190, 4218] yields 26.2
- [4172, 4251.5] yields 25.1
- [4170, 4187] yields 25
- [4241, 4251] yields 28.5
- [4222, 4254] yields 23.6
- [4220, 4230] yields 17.8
